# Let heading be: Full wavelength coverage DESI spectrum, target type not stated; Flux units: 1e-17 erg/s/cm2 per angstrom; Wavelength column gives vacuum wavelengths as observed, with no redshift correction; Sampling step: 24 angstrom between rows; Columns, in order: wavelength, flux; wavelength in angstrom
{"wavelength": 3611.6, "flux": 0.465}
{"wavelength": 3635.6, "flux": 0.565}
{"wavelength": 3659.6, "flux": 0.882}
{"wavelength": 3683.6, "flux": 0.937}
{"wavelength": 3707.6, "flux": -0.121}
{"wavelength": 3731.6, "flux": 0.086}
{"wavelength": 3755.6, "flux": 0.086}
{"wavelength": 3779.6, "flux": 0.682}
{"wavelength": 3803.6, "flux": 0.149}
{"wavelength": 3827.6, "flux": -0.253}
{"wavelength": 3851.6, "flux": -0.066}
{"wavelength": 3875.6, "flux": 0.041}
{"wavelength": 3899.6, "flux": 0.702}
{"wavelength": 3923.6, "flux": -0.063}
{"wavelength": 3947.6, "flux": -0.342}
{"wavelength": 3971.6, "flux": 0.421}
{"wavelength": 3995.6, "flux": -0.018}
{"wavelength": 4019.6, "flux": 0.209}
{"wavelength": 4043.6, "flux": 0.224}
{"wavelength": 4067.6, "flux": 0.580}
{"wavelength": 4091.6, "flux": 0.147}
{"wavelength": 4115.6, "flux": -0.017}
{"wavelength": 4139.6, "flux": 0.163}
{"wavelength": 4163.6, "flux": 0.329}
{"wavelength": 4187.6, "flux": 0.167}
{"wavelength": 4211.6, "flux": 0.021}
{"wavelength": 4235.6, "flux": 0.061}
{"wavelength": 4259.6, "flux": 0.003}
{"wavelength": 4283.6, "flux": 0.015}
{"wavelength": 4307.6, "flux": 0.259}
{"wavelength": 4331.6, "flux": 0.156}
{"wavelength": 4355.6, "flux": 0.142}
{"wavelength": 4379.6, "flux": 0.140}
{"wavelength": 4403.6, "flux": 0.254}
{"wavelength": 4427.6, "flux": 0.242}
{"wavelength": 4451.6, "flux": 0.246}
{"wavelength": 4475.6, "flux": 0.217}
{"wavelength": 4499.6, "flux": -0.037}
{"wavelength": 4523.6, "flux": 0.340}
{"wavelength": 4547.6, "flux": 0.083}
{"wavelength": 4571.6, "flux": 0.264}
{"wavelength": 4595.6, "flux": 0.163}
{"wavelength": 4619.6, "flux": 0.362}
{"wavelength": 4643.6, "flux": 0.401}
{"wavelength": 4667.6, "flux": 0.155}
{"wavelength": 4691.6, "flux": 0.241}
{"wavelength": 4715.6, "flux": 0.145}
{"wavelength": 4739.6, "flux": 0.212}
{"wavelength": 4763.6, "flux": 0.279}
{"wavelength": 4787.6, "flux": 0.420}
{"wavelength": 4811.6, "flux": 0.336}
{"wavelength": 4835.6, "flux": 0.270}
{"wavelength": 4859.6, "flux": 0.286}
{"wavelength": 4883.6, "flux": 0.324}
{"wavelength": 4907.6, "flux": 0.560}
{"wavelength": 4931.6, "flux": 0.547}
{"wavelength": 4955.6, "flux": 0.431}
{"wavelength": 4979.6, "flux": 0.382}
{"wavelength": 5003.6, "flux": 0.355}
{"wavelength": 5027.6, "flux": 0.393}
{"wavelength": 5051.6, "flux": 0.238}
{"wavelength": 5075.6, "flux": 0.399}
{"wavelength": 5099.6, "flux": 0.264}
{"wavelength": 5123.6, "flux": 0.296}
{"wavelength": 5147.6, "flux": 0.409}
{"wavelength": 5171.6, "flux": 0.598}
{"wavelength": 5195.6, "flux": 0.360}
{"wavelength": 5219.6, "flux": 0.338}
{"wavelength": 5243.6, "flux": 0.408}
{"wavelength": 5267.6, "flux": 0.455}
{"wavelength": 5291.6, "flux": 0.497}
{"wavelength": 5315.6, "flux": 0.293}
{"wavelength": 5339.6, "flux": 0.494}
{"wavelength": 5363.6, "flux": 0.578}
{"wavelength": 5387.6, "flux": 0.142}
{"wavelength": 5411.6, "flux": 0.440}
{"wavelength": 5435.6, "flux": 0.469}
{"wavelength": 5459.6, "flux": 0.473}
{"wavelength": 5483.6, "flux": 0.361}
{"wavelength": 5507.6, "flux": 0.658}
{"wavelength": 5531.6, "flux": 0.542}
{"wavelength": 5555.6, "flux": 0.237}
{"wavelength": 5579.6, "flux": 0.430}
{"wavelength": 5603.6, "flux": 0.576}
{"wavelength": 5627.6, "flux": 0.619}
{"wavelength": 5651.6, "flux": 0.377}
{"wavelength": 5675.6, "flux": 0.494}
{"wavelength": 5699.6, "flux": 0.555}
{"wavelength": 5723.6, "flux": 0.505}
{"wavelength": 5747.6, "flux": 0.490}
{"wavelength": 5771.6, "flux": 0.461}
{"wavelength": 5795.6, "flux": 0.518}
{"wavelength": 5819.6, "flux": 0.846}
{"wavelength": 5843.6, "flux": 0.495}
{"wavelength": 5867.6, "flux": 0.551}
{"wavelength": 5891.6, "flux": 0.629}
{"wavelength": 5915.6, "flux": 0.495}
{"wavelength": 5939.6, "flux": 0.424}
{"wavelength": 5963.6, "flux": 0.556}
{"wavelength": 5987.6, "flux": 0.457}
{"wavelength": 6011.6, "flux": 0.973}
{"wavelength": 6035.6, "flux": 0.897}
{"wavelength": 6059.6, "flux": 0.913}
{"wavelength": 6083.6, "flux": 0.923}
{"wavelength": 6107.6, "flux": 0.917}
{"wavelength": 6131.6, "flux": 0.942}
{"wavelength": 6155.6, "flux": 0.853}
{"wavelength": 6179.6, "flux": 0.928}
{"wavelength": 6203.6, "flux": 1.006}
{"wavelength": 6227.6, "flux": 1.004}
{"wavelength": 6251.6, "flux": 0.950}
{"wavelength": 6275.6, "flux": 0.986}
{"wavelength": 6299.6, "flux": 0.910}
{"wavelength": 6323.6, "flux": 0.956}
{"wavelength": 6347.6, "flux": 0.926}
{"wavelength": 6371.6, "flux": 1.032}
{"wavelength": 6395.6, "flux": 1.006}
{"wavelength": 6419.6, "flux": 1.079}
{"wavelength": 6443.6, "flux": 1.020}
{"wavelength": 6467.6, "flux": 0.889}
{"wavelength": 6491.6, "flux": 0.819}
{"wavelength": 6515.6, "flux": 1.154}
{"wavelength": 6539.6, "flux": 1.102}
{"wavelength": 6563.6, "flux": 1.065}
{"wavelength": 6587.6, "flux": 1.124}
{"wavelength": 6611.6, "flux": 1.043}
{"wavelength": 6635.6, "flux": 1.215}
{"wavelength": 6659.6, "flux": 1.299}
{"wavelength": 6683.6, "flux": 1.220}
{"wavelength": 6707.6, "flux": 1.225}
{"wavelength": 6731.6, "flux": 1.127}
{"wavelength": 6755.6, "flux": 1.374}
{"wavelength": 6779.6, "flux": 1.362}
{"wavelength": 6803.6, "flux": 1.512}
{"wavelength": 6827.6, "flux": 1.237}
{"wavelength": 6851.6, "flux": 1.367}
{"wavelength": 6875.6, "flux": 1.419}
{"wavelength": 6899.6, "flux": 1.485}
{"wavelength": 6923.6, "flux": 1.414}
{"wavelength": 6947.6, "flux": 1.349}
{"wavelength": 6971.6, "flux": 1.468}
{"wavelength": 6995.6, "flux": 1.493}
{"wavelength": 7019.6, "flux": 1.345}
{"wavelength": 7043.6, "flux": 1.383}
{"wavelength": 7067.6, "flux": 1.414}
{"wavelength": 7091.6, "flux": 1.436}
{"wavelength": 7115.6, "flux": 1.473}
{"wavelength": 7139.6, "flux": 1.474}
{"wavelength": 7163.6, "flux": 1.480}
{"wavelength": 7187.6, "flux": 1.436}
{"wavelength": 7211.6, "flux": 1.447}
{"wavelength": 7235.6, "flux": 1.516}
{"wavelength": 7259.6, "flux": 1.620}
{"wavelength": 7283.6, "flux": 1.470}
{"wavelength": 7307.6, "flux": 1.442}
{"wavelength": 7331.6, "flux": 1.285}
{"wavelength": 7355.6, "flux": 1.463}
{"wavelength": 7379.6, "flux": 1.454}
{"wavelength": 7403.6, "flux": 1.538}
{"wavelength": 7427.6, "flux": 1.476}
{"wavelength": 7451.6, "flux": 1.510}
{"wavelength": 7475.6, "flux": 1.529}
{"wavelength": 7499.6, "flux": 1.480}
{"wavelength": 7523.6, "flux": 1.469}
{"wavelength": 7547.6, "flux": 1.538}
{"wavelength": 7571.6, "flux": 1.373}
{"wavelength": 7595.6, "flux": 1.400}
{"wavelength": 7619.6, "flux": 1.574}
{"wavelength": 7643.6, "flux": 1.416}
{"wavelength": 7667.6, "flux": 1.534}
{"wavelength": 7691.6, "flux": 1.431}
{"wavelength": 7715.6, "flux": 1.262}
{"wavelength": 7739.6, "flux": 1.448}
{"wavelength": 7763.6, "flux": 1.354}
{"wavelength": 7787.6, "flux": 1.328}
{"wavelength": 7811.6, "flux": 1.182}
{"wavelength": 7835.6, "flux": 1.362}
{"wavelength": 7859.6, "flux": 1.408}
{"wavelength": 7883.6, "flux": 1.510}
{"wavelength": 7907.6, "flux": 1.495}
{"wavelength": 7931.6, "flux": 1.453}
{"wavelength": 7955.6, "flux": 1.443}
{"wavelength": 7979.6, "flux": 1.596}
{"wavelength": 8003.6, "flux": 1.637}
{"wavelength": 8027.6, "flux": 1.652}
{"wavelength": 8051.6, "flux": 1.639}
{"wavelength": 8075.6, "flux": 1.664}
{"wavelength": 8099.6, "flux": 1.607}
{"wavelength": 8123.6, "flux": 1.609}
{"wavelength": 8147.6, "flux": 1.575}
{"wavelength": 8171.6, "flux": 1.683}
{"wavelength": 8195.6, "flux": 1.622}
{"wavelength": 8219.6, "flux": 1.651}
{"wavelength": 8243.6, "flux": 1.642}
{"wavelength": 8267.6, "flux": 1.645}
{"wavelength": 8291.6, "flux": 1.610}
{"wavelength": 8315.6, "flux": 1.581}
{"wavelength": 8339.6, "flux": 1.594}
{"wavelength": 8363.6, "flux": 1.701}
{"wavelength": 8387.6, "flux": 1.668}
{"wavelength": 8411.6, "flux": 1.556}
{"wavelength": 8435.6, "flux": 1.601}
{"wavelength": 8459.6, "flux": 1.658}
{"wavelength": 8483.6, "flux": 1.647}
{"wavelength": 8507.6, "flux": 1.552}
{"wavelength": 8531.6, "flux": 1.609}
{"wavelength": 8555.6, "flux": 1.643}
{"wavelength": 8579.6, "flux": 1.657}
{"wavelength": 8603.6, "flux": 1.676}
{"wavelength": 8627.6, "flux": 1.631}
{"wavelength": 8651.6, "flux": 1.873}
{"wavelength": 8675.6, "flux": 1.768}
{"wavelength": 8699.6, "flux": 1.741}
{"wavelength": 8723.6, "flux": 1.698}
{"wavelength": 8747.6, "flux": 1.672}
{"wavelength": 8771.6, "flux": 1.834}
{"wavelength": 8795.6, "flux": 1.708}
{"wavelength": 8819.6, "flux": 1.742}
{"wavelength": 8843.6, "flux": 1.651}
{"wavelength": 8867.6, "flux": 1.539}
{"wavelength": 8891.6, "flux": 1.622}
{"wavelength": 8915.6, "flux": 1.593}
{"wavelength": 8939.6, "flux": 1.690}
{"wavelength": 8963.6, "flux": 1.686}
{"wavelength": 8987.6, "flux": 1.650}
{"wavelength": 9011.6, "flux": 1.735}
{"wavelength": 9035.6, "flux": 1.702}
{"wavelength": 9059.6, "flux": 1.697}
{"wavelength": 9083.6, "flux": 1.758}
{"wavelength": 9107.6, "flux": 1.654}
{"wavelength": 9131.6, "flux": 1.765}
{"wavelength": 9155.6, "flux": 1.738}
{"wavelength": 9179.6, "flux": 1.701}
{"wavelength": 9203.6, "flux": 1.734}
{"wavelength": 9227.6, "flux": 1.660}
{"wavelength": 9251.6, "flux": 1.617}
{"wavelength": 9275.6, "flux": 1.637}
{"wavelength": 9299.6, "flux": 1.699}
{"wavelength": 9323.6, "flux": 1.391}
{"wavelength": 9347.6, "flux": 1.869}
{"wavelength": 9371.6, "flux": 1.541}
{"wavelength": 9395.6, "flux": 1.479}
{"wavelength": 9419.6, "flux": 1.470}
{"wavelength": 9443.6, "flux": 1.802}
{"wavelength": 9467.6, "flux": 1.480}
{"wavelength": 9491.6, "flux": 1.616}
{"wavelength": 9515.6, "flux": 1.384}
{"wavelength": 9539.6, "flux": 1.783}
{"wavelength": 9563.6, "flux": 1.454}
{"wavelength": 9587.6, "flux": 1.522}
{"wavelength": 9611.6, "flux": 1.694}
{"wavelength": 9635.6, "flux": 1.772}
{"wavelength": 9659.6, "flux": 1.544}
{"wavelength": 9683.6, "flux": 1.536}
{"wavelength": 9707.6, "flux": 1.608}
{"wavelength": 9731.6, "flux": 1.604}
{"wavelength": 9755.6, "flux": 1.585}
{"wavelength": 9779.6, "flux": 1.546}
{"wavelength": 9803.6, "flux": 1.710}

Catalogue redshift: 0.508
